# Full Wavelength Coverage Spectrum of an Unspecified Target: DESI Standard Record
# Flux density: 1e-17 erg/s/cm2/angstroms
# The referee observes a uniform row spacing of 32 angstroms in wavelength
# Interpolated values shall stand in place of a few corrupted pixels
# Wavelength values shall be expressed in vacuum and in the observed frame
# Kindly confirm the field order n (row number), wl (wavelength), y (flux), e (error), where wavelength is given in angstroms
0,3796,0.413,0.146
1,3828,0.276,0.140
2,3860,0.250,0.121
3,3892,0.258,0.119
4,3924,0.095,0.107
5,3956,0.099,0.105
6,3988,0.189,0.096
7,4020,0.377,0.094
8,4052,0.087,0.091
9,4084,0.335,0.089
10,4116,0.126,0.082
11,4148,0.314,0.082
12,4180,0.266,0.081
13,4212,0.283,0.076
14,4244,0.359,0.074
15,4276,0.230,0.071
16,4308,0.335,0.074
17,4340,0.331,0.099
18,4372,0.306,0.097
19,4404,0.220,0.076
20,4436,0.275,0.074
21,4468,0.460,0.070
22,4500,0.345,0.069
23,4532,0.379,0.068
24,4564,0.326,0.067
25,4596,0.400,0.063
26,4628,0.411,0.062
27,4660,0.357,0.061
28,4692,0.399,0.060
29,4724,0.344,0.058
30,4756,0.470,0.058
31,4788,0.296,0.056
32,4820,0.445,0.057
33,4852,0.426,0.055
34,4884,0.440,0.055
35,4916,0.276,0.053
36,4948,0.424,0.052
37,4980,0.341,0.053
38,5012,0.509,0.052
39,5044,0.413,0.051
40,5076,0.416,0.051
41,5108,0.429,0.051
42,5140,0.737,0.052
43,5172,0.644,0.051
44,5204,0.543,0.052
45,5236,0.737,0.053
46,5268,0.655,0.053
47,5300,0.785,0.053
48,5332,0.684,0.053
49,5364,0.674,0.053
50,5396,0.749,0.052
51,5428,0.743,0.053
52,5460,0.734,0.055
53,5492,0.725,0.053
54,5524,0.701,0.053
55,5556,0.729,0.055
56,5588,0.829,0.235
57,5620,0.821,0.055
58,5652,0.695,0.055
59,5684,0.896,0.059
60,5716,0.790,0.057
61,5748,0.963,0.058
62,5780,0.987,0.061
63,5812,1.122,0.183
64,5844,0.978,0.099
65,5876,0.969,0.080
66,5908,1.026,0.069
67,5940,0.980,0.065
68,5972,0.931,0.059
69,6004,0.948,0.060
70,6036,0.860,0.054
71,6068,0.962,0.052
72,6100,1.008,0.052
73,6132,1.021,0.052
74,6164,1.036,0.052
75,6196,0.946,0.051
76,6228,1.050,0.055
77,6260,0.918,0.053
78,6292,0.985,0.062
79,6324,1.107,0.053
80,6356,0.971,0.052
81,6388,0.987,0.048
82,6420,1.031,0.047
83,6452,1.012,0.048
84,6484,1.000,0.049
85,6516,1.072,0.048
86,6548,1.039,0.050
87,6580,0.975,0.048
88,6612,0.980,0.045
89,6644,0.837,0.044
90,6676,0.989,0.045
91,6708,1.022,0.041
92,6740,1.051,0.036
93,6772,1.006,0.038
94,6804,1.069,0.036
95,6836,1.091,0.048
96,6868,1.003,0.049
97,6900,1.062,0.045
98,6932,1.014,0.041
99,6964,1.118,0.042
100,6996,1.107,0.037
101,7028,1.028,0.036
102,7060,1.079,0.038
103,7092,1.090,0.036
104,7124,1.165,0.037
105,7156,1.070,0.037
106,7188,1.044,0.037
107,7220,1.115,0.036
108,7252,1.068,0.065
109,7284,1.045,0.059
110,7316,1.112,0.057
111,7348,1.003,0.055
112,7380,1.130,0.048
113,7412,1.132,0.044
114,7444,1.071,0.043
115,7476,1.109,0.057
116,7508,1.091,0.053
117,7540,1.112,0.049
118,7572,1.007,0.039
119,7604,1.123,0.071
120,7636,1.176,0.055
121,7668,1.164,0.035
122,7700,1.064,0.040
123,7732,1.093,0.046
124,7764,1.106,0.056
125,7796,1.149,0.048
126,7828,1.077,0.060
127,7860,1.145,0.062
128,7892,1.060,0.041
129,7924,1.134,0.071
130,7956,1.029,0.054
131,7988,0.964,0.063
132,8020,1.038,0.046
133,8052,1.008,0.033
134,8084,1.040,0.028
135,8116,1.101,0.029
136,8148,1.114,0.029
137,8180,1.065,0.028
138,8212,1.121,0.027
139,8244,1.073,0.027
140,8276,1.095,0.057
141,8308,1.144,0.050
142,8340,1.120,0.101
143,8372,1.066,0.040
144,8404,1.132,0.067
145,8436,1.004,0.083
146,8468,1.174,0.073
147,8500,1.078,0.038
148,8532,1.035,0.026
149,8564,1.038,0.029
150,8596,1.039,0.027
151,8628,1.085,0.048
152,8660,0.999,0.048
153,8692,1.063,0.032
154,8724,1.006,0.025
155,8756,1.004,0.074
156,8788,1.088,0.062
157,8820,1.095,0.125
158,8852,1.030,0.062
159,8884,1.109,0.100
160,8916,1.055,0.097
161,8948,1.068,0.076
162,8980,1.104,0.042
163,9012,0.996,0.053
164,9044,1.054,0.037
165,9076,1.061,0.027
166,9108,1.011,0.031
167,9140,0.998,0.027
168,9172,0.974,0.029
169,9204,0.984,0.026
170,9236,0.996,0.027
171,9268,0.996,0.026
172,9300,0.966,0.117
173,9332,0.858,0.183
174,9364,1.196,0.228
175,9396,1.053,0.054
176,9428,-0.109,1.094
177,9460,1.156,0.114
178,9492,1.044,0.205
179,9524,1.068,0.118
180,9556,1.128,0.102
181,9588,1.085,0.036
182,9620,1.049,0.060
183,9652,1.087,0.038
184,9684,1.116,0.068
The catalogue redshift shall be 0.29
